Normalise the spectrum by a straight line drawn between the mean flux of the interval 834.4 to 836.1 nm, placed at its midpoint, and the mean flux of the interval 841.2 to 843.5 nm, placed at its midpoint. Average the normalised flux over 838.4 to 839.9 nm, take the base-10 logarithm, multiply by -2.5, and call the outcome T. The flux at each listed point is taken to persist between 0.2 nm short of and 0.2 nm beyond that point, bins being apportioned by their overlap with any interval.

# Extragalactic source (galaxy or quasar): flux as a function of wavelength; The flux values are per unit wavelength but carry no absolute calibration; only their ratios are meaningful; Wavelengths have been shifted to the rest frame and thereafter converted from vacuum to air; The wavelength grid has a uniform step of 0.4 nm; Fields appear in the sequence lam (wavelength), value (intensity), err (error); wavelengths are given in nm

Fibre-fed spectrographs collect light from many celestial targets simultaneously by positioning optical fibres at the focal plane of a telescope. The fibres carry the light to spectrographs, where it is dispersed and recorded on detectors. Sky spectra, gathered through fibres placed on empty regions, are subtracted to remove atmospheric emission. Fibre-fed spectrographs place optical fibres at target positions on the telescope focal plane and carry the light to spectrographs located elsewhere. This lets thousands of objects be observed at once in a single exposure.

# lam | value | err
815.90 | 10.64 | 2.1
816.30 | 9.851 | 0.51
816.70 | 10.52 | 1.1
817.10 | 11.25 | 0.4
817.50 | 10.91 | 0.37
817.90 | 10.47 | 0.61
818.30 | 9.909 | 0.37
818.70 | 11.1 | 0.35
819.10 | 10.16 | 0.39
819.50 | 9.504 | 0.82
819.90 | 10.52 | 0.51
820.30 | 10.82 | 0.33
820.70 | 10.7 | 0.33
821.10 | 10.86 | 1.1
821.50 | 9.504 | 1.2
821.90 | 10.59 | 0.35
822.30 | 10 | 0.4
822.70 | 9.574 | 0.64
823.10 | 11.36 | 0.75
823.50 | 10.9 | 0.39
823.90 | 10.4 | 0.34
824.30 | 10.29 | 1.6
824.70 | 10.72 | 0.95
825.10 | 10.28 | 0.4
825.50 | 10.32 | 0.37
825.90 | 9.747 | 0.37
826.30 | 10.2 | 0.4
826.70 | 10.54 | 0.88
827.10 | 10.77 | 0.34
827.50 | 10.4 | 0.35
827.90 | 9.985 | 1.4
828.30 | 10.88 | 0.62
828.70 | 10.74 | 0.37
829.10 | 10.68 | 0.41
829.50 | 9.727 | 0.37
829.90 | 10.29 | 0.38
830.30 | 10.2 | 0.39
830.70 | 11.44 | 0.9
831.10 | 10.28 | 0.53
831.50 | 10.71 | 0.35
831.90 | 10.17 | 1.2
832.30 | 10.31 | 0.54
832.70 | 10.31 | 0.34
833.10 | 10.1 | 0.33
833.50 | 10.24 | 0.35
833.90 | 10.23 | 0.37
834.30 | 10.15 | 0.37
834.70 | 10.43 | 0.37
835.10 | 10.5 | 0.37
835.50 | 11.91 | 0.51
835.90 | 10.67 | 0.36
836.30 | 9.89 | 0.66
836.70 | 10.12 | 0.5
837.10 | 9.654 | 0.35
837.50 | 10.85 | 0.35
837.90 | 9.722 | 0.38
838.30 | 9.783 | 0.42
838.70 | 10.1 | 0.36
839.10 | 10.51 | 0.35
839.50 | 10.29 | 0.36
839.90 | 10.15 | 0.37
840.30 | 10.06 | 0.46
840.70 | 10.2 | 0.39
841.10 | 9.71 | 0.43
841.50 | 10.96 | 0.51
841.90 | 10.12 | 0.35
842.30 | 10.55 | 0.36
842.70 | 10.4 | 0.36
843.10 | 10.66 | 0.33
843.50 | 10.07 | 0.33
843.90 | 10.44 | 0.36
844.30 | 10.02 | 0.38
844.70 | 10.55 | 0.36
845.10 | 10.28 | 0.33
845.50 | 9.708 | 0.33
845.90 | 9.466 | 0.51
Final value 0.04 mag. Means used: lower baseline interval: 10.8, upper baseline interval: 10.5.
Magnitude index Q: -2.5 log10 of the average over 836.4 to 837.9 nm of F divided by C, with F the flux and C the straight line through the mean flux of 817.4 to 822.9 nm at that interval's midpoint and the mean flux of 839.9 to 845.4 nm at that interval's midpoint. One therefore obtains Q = 0.02 mag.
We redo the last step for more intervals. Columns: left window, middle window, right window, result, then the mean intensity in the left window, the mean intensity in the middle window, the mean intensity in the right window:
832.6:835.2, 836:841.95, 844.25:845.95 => 0.00 mag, 10.3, 10.2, 10.1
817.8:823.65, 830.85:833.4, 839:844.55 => 0.00 mag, 10.4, 10.3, 10.3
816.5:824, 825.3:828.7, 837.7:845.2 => 0.00 mag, 10.5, 10.4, 10.2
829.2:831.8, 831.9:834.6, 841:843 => 0.02 mag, 10.4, 10.2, 10.4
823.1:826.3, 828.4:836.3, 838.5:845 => -0.01 mag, 10.4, 10.5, 10.3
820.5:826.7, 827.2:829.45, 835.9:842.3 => -0.02 mag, 10.4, 10.5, 10.2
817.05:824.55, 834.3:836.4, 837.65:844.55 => -0.04 mag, 10.5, 10.7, 10.2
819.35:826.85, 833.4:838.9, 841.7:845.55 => 0.00 mag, 10.4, 10.3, 10.3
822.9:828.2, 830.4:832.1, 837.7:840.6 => -0.03 mag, 10.5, 10.6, 10.1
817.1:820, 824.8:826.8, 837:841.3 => 0.01 mag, 10.4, 10.2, 10.1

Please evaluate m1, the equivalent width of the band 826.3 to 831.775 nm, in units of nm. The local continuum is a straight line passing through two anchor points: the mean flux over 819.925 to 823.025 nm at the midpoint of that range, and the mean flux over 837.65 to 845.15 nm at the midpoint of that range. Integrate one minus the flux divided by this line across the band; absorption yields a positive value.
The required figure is -0.10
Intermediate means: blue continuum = 10.3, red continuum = 10.2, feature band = 10.5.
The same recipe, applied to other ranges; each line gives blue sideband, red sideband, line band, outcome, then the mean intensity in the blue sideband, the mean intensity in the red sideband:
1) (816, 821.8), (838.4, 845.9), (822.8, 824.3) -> -0.046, 10.4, 10.2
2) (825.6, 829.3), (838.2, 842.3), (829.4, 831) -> -0.009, 10.4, 10.2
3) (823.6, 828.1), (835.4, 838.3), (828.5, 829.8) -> -0.005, 10.3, 10.3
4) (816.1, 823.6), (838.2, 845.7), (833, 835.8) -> -0.059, 10.4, 10.2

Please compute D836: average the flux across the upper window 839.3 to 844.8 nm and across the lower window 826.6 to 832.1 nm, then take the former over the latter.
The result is 0.98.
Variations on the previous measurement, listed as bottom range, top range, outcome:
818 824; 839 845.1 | 0.99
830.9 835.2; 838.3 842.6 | 0.99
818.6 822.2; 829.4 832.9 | 1.00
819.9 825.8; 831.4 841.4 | 0.98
